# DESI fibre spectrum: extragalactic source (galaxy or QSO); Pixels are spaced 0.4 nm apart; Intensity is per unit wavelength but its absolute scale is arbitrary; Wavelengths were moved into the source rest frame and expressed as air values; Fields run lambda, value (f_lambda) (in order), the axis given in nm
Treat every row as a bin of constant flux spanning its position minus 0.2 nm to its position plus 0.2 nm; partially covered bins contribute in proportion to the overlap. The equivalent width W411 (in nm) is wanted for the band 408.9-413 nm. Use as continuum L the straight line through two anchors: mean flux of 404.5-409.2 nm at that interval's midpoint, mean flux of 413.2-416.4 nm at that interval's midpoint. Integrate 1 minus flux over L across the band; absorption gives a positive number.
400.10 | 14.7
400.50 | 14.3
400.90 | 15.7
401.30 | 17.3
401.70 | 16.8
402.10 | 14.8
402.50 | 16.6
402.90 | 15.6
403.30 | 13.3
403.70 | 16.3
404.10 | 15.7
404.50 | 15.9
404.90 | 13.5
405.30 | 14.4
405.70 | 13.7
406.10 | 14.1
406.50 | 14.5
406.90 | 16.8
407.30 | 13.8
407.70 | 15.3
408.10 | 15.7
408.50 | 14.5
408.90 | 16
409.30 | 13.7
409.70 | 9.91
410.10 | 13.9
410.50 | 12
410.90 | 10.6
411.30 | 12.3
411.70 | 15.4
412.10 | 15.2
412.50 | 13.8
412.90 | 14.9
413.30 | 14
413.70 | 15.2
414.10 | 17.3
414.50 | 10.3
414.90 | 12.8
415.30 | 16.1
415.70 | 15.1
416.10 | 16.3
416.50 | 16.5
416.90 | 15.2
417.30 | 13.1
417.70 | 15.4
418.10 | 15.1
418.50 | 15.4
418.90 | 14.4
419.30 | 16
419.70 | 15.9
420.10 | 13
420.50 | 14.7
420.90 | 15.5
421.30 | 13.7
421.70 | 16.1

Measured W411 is 0.411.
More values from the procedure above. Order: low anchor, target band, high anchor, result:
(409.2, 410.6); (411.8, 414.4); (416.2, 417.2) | -0.194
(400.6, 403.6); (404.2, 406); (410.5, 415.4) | 0.090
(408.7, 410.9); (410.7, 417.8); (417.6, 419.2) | -0.184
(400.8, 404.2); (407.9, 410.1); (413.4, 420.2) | 0.205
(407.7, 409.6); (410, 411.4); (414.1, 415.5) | 0.226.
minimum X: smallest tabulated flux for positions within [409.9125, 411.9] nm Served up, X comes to 10.6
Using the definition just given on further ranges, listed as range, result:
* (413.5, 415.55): 10.3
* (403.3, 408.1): 13.3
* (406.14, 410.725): 9.91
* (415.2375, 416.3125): 15.1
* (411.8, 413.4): 13.8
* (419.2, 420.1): 13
